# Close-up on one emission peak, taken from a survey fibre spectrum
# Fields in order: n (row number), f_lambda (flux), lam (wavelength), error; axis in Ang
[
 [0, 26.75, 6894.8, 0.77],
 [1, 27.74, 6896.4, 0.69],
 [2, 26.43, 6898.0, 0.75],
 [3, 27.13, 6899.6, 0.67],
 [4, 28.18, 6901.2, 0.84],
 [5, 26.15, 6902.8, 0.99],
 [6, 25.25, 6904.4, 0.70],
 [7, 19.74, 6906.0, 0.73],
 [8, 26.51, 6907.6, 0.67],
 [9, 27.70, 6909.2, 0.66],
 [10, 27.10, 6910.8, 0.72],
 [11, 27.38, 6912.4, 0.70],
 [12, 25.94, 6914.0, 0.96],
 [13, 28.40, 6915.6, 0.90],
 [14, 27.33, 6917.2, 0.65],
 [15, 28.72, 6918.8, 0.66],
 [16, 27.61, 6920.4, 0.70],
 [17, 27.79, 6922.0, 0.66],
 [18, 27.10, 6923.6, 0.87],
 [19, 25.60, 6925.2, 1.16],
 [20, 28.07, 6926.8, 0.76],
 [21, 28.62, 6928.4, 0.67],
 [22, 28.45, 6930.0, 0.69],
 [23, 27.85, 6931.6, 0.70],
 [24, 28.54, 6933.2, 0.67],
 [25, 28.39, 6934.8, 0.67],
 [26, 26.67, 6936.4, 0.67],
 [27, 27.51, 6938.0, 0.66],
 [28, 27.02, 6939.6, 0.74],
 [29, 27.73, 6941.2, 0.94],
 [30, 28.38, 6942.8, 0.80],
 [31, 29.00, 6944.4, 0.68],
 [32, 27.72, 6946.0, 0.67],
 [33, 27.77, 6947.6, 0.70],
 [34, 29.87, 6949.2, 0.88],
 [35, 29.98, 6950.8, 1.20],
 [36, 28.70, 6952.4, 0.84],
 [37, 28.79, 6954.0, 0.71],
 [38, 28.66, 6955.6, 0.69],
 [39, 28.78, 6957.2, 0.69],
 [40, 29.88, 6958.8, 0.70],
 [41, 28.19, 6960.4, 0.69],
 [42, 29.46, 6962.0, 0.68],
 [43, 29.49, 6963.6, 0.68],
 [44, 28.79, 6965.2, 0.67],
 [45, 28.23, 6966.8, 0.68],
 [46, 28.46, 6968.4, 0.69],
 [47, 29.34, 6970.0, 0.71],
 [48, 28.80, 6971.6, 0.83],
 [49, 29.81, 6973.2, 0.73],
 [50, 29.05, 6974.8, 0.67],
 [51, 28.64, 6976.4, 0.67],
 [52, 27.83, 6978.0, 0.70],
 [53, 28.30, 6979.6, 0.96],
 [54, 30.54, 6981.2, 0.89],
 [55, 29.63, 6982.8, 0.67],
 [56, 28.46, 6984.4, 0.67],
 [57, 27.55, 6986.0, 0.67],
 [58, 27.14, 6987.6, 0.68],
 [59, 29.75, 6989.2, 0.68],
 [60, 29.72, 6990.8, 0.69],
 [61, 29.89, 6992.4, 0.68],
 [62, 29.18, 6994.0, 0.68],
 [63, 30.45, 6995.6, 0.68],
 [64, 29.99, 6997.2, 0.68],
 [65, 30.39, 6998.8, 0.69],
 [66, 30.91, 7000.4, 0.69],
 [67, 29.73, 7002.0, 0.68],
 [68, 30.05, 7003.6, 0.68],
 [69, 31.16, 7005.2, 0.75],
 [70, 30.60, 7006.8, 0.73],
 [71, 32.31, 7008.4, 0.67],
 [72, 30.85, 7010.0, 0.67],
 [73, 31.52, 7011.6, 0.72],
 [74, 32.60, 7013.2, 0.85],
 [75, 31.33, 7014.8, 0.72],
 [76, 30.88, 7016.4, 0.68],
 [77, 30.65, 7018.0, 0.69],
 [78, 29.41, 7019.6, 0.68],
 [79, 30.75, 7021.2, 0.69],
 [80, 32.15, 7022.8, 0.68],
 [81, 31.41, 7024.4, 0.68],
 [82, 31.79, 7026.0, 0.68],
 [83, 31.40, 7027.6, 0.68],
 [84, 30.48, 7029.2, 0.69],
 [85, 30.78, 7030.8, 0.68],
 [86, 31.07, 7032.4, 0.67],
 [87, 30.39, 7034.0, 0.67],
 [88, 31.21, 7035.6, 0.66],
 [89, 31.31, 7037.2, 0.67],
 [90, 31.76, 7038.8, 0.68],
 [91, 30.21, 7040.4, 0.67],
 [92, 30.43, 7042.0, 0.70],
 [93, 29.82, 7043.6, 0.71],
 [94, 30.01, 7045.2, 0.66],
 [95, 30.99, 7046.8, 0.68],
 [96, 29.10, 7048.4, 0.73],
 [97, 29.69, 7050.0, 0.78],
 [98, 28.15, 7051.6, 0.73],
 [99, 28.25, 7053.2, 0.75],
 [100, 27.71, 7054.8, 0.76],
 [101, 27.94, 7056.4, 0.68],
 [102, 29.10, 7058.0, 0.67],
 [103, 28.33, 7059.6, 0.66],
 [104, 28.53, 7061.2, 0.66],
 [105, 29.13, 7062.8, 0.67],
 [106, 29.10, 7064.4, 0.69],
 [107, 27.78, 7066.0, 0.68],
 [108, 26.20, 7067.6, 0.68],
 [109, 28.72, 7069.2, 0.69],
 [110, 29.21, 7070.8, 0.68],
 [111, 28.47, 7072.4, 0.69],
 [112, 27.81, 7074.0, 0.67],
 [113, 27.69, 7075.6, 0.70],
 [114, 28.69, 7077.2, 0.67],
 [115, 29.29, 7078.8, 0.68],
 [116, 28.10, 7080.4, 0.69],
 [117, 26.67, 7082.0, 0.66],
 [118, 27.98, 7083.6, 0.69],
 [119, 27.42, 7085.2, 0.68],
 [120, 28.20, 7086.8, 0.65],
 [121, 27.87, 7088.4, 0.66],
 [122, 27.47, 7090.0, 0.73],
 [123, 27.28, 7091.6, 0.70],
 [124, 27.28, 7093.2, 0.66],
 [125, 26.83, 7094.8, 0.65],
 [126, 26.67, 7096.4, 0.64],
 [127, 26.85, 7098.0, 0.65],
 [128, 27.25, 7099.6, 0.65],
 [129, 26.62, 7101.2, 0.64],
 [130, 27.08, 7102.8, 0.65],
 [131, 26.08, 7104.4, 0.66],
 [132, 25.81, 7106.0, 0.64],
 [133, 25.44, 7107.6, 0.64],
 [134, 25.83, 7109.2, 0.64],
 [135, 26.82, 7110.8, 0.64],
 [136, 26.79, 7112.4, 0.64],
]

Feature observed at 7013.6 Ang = C III] 1909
